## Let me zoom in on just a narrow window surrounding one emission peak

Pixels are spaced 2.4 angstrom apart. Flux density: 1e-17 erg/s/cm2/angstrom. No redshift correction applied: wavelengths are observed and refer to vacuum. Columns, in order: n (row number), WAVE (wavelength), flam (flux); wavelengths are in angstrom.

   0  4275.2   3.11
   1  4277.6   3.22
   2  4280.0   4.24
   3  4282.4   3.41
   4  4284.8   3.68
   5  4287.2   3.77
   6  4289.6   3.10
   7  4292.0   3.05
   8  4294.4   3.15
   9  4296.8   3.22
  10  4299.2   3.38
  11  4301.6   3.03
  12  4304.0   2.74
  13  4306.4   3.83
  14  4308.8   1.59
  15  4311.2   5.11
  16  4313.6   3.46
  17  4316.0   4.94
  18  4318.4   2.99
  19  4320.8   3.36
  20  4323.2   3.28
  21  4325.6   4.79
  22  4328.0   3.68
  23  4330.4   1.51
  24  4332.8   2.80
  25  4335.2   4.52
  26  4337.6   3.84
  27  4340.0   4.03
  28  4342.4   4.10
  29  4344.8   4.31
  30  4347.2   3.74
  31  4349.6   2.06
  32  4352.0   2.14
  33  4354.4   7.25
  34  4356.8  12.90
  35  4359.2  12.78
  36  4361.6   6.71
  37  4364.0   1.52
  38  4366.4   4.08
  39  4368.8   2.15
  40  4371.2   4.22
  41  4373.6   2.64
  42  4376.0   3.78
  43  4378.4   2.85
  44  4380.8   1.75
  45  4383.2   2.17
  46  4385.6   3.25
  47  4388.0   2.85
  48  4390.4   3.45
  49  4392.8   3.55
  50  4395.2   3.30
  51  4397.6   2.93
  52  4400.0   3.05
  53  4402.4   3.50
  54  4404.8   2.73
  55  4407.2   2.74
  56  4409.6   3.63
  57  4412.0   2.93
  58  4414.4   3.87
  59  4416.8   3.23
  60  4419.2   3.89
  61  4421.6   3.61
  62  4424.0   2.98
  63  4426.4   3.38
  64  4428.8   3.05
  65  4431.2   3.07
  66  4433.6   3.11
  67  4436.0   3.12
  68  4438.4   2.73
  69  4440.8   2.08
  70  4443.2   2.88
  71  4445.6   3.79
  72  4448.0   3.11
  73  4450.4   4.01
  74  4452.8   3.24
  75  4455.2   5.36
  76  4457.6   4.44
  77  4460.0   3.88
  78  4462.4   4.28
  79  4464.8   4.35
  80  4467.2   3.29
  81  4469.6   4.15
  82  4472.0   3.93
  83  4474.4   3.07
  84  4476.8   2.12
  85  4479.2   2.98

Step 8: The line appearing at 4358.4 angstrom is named [O II] 3727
